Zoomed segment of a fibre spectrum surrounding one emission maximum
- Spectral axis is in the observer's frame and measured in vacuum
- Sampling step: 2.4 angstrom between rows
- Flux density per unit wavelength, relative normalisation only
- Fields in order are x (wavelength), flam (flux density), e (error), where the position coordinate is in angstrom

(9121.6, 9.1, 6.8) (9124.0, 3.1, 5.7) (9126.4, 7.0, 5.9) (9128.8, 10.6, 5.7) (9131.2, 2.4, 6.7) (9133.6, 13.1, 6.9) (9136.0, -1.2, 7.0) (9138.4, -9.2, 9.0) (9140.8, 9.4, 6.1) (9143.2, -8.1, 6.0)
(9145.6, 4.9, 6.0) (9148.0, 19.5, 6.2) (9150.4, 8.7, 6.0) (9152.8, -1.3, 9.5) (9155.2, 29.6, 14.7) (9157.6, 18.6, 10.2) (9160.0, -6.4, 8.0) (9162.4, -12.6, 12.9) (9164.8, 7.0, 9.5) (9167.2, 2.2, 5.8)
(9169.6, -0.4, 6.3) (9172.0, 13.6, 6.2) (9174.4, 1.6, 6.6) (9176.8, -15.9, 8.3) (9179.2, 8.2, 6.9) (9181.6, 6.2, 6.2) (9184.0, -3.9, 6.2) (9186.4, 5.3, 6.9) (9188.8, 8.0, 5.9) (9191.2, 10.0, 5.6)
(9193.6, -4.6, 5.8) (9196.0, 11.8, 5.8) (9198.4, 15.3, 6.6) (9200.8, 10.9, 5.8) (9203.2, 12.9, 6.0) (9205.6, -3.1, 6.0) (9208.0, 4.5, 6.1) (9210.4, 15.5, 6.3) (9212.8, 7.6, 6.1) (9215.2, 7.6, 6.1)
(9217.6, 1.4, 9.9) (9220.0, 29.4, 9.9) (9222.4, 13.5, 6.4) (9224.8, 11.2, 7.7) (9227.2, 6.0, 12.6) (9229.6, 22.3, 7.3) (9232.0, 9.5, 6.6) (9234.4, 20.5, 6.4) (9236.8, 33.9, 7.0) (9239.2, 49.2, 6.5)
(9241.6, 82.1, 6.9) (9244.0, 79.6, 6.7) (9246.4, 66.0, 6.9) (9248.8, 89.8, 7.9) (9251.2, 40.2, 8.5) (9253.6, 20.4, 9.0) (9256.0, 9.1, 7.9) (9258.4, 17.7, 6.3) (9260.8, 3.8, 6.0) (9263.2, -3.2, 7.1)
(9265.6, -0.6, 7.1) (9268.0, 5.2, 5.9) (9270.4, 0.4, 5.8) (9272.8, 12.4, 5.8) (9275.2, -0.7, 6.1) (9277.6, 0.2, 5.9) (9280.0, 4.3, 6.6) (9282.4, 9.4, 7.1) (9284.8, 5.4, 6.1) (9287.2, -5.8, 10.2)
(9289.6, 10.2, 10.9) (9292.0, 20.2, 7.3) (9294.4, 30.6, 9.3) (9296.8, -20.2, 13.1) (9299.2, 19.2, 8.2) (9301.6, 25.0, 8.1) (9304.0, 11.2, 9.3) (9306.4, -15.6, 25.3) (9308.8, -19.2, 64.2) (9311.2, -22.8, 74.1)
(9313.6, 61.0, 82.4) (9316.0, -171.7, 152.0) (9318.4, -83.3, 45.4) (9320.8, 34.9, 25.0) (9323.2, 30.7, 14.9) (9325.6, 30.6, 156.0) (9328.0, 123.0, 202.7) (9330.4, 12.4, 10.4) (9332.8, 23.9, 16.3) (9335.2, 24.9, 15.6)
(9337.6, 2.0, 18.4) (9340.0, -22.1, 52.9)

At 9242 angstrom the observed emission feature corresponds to [O II] 3727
